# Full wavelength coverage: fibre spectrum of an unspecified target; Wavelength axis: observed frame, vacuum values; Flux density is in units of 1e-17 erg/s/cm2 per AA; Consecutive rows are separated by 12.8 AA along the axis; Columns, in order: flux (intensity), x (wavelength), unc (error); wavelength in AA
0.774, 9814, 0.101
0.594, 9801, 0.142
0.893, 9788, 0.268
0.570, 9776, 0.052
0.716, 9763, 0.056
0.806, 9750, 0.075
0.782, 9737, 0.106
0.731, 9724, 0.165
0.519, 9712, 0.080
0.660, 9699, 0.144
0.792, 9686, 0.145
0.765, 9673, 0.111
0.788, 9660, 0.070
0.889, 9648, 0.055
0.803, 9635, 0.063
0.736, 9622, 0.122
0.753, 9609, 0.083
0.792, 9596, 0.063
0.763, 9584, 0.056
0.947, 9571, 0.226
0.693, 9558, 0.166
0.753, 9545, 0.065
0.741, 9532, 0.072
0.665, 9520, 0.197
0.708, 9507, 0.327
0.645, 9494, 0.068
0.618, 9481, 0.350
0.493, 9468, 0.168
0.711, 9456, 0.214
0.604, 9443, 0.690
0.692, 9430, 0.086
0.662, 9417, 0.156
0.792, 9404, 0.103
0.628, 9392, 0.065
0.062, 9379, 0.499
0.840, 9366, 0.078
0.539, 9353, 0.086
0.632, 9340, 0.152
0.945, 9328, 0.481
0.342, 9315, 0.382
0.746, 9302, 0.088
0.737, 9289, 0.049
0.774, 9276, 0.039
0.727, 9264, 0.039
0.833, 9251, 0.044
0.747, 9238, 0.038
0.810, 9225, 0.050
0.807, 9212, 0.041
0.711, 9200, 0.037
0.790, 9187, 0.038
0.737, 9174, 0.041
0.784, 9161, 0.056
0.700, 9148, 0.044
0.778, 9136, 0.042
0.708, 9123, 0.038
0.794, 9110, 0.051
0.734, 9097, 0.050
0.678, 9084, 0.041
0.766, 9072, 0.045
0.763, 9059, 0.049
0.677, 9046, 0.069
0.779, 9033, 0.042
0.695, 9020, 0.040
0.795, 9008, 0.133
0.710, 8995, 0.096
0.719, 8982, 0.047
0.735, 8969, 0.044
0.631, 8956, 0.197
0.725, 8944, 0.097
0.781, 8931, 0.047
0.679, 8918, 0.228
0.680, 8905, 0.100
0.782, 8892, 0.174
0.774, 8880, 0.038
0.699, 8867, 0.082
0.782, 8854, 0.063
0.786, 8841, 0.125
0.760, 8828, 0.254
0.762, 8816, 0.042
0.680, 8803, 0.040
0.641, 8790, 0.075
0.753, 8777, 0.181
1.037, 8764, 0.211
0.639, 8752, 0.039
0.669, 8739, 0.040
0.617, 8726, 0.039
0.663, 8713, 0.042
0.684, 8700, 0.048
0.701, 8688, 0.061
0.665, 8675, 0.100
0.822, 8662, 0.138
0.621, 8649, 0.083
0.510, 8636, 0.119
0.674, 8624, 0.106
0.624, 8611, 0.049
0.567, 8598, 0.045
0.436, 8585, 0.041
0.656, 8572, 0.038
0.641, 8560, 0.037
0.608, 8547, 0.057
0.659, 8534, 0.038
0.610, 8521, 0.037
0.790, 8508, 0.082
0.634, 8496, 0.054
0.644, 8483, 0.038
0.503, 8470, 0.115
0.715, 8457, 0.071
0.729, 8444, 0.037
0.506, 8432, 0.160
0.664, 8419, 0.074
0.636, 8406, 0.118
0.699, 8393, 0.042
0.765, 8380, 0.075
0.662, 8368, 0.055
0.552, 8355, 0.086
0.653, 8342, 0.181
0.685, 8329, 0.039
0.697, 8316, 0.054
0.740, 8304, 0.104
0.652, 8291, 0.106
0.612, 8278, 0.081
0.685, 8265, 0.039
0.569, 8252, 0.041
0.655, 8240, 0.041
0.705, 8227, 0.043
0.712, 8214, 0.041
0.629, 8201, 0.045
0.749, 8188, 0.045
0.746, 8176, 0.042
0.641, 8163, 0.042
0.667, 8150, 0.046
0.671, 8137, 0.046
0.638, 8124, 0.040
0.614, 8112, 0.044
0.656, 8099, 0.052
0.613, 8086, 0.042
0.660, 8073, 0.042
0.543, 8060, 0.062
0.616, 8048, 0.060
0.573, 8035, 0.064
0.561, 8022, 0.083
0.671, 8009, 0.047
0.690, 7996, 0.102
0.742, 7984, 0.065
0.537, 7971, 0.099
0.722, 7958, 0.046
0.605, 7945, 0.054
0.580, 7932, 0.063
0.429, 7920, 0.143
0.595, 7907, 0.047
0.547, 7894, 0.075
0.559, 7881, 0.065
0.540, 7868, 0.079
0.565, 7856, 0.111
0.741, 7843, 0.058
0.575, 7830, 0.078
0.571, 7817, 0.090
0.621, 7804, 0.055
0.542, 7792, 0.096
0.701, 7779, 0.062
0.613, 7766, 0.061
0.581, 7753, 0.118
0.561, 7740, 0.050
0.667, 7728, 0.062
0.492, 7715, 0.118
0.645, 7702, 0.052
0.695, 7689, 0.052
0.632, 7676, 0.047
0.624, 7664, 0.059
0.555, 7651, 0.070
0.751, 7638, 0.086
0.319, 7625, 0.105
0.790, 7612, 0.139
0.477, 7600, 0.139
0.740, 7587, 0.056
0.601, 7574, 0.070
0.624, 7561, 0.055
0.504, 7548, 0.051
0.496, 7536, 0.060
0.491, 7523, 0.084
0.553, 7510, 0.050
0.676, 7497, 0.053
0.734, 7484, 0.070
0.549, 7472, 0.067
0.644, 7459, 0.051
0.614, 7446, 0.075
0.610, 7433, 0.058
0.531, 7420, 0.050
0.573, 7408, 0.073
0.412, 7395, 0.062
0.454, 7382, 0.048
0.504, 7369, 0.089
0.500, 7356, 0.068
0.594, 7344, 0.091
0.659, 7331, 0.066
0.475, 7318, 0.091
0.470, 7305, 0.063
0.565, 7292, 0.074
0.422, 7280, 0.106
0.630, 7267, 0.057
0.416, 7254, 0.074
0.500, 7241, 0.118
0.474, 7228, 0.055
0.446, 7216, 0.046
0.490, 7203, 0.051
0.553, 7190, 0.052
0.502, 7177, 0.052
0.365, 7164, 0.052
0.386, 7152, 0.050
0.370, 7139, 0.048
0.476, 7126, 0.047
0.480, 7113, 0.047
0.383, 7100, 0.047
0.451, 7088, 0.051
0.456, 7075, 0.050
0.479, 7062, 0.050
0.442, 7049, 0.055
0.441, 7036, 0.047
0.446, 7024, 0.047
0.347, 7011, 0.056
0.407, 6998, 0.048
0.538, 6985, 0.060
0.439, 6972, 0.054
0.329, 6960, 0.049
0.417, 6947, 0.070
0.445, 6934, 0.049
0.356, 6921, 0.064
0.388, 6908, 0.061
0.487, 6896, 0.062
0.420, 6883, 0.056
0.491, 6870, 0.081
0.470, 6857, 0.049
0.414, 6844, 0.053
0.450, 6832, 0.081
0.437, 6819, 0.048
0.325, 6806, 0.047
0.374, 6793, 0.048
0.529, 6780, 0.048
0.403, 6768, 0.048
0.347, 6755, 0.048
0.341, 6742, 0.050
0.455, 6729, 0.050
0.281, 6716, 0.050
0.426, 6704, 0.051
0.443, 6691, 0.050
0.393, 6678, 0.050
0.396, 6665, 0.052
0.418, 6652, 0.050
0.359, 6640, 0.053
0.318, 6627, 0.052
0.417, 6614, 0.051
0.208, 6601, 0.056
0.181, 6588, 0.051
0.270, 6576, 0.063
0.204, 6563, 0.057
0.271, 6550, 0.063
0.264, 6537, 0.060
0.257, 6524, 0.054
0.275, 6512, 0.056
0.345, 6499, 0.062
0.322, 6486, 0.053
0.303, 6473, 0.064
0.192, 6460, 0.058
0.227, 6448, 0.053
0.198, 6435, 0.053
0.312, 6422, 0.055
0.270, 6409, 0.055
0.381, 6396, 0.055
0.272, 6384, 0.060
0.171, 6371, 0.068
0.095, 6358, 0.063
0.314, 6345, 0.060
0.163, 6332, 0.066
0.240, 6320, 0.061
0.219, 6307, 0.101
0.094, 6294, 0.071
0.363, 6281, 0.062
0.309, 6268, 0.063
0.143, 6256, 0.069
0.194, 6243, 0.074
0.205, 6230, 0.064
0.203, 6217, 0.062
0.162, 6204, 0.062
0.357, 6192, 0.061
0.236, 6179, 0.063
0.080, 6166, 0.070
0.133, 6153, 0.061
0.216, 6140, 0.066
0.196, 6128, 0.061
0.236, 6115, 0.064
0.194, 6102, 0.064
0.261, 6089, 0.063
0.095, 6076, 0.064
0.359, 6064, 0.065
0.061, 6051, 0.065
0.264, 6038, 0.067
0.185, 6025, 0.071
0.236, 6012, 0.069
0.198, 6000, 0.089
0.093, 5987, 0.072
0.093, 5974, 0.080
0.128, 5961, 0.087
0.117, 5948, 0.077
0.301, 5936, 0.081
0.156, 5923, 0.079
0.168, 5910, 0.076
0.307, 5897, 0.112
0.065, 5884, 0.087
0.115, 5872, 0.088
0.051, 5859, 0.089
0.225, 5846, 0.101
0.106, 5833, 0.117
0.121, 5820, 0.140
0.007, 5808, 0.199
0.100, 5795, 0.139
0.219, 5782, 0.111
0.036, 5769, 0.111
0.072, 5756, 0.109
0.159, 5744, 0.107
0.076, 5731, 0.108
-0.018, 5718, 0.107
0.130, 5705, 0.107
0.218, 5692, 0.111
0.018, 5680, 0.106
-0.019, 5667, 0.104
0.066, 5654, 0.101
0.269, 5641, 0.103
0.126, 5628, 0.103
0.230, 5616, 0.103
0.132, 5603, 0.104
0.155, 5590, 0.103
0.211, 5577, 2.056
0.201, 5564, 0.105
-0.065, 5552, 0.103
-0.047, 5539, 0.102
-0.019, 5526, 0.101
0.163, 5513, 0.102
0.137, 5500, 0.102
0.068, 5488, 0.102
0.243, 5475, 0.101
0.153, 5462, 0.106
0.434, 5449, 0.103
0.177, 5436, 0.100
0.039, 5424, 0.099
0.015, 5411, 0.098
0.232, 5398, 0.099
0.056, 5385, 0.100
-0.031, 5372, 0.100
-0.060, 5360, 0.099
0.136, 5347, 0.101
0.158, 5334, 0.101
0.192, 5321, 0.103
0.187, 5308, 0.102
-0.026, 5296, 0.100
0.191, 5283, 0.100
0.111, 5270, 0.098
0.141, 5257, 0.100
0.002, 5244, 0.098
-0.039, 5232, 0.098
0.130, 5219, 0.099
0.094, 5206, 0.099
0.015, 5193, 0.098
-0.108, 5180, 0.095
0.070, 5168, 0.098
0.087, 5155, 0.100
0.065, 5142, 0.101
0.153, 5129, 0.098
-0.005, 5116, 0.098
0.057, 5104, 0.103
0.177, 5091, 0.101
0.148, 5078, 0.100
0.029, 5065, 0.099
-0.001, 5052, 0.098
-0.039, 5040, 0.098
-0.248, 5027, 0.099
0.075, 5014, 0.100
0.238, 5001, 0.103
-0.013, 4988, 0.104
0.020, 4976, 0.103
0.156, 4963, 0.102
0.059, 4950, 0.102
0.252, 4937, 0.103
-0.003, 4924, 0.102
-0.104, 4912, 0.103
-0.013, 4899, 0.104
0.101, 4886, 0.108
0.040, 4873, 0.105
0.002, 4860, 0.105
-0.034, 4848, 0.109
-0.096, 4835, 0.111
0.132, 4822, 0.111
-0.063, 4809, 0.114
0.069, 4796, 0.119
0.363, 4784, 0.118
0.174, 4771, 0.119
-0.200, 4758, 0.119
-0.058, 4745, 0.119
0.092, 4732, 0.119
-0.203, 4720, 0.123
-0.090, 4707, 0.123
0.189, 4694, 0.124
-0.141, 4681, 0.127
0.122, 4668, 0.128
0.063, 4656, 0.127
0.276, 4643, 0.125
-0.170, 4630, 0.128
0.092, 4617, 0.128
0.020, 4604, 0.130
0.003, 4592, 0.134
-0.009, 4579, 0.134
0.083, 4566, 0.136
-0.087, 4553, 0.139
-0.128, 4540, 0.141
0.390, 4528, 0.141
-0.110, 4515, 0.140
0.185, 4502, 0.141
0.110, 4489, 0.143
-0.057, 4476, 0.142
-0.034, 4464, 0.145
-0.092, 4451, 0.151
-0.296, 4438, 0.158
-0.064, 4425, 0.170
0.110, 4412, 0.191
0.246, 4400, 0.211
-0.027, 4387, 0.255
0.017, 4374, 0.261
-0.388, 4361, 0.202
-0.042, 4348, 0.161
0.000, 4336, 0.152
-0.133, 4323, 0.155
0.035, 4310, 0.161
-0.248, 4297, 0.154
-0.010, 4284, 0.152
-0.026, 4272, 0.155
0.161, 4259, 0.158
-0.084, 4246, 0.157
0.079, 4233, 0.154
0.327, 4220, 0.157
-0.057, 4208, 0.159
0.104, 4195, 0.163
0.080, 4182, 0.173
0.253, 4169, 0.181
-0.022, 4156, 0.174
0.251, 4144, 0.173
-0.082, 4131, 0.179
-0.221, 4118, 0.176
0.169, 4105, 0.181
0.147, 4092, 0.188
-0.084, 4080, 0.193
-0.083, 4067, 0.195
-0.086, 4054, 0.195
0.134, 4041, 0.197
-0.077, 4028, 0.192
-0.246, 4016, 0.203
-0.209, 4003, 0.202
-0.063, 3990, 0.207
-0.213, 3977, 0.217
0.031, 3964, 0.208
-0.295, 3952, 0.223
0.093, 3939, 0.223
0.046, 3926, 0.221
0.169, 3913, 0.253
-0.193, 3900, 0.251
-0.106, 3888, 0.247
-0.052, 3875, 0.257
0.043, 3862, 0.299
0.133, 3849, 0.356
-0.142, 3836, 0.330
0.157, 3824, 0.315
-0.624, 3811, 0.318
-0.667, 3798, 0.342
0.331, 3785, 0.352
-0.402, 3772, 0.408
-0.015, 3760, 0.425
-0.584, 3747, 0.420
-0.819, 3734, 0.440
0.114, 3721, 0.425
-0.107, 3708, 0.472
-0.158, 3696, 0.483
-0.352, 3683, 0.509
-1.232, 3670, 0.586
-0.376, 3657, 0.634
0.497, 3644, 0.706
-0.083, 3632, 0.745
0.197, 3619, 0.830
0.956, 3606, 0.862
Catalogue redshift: 0.66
